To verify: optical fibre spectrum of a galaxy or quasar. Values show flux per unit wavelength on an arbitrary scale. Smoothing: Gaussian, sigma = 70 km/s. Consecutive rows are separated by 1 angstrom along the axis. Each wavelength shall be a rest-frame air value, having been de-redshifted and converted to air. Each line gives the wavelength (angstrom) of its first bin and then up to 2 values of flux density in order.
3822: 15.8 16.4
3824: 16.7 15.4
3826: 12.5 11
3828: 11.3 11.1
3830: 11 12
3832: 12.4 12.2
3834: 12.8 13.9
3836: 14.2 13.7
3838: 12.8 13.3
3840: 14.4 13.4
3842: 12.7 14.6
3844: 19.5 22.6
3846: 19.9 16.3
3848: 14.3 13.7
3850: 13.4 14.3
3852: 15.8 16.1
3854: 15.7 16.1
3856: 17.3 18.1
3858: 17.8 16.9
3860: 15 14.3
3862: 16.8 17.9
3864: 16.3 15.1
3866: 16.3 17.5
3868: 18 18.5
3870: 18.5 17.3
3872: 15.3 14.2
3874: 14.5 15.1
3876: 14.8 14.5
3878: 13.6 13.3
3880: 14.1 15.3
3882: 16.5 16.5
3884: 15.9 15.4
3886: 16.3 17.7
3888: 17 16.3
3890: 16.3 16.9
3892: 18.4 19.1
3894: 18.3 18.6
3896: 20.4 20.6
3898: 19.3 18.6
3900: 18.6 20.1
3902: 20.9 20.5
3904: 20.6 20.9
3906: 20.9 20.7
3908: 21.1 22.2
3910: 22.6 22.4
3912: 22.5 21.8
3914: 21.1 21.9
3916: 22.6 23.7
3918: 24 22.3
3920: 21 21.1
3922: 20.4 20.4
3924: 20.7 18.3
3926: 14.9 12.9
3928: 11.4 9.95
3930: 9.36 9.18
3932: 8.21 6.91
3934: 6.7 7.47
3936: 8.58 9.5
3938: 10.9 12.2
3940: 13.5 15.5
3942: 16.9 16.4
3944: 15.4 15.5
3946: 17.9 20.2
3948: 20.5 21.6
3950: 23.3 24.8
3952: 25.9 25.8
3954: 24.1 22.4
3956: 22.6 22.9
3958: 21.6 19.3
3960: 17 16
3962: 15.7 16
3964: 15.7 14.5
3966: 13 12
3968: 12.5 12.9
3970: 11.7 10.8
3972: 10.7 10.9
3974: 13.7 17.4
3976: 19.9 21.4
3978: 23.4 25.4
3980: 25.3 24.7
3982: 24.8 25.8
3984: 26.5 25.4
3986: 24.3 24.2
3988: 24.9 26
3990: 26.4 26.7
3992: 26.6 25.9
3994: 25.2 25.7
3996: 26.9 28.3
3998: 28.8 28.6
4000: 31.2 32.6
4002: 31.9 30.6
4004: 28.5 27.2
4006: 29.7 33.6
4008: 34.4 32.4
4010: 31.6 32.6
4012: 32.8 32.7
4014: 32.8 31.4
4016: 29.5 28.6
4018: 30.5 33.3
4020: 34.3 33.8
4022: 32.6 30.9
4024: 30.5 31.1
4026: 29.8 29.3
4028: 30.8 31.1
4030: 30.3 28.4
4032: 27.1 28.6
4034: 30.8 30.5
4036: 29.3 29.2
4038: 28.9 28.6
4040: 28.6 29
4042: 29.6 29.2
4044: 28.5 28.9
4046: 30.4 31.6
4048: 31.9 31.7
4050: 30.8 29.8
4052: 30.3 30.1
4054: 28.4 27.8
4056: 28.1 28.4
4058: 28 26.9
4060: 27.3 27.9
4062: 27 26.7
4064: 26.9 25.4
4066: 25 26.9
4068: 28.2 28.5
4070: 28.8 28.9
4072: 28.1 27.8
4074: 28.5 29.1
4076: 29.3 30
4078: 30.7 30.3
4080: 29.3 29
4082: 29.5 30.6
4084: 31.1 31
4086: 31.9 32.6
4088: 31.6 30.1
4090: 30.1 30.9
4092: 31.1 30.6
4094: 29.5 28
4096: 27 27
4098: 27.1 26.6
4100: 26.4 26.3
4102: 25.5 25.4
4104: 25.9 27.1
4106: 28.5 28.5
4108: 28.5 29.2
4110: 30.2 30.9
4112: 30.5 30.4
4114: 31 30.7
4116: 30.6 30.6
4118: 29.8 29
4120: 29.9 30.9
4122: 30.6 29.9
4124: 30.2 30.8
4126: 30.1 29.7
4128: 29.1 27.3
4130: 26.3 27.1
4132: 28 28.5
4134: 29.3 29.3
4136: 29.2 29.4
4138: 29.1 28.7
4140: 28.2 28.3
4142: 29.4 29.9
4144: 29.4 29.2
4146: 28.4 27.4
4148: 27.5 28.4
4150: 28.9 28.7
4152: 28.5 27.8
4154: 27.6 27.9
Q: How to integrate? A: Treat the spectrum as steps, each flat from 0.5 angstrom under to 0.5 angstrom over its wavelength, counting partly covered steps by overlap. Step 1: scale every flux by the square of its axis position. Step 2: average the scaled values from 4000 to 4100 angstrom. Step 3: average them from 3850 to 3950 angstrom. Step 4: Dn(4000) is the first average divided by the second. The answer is 1.89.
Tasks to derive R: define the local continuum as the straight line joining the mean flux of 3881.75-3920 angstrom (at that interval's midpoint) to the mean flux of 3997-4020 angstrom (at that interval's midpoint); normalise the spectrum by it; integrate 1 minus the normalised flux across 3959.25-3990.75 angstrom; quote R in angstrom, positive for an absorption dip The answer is 9.9 angstrom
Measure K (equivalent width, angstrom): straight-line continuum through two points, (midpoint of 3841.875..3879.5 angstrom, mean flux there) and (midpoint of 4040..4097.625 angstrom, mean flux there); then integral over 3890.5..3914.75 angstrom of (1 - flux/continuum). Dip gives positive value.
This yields -2.0 angstrom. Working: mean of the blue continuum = 16.1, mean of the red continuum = 29.1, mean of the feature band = 20.3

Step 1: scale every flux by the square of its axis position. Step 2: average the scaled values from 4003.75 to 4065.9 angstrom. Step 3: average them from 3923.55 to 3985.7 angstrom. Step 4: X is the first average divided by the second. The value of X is 1.84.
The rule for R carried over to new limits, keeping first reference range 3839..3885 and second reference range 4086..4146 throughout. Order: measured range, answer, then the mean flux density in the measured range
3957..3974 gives 5.3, 14.6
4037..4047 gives -1.6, 29.2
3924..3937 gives 5.8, 10.7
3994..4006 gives -3.1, 29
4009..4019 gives -3.3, 31.5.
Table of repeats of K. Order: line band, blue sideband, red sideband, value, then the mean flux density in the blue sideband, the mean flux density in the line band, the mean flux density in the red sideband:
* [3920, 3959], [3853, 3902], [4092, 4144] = 6.69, 16.8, 16.6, 28.9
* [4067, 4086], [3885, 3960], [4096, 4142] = -2.06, 18.2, 29.4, 28.8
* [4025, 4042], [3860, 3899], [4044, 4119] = -2.23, 16.6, 29.4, 29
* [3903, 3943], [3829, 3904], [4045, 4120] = 5.01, 16.2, 16.9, 29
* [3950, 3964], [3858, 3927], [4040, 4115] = 0.64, 18.3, 21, 28.9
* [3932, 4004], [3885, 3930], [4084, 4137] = 7.66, 19.3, 20.1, 29.2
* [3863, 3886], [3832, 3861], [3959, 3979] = -0.72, 15.3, 15.8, 15.4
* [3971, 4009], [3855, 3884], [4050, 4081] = -2.70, 16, 25.4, 28.3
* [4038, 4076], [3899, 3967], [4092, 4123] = -4.41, 18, 28.6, 28.8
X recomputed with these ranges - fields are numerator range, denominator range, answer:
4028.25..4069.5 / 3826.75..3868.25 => 2.12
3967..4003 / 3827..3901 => 1.55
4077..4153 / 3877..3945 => 1.90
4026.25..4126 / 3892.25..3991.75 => 1.67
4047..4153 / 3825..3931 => 1.92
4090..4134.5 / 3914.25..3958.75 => 1.82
